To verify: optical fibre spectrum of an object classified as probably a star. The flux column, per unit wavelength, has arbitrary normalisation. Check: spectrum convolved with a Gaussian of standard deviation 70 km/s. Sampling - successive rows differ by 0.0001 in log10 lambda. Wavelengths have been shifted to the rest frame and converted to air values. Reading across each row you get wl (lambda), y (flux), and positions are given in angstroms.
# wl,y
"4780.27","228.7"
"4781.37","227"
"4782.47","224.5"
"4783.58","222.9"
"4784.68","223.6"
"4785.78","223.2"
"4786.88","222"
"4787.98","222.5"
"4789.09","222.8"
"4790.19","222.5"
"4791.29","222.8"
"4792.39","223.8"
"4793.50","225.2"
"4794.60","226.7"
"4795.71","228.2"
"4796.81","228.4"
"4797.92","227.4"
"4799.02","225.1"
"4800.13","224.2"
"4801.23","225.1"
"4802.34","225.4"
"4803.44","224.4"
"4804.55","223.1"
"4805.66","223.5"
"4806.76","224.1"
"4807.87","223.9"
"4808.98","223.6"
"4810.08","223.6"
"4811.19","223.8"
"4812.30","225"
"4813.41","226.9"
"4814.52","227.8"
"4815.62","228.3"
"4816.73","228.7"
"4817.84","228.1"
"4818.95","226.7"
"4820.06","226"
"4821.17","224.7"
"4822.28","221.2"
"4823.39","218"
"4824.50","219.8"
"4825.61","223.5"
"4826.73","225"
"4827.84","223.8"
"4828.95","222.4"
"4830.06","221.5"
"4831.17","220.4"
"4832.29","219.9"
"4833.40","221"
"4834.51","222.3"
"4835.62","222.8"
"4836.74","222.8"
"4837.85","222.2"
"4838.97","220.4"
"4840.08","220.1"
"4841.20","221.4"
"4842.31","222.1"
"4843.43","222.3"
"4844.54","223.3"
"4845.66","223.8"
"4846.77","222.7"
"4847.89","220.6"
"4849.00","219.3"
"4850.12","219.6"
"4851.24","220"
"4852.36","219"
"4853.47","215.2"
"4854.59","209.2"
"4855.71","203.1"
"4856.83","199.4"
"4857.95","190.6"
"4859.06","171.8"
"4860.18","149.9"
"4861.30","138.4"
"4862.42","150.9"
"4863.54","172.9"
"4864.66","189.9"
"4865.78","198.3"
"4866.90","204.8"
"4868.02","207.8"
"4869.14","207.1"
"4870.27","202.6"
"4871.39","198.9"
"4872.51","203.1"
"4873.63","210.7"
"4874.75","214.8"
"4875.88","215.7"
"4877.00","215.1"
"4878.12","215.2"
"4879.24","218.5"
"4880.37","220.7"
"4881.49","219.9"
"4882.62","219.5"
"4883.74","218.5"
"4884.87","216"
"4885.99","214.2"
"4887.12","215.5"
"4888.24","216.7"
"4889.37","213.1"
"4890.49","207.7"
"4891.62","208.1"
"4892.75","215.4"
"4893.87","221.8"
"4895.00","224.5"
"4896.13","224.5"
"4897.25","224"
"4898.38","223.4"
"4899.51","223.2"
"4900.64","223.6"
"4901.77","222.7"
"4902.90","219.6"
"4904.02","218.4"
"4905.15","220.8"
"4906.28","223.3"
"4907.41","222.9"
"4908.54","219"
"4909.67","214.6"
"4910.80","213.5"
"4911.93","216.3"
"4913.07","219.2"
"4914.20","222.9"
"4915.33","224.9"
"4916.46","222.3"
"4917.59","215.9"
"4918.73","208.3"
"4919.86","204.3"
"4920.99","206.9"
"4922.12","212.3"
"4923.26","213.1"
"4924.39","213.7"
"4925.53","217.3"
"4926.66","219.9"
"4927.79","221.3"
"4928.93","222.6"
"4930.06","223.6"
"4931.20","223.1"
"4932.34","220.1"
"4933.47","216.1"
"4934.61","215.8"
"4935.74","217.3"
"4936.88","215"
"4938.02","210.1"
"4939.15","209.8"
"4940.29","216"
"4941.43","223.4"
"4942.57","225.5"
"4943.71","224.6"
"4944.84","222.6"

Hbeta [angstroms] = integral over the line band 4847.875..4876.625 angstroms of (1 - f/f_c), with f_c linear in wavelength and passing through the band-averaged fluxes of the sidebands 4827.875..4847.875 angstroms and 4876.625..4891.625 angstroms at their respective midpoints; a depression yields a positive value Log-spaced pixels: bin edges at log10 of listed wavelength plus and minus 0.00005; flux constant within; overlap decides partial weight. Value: 2.7 angstroms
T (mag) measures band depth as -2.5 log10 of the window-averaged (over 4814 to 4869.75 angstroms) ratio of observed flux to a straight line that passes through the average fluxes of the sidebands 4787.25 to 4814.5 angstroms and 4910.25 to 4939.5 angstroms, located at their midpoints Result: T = 0.05 mag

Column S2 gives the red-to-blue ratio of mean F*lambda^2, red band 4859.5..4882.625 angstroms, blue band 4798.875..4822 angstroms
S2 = 0.9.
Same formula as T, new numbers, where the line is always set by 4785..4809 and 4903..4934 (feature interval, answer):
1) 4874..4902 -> 0.01 mag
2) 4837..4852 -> 0.00 mag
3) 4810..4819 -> -0.02 mag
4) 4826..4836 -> 0.00 mag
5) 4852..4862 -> 0.18 mag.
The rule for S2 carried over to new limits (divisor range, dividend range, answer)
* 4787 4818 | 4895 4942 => 1.02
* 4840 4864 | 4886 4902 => 1.10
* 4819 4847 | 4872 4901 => 1.00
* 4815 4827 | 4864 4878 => 0.94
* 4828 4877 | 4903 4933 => 1.08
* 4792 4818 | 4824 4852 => 1.00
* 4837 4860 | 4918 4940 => 1.04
